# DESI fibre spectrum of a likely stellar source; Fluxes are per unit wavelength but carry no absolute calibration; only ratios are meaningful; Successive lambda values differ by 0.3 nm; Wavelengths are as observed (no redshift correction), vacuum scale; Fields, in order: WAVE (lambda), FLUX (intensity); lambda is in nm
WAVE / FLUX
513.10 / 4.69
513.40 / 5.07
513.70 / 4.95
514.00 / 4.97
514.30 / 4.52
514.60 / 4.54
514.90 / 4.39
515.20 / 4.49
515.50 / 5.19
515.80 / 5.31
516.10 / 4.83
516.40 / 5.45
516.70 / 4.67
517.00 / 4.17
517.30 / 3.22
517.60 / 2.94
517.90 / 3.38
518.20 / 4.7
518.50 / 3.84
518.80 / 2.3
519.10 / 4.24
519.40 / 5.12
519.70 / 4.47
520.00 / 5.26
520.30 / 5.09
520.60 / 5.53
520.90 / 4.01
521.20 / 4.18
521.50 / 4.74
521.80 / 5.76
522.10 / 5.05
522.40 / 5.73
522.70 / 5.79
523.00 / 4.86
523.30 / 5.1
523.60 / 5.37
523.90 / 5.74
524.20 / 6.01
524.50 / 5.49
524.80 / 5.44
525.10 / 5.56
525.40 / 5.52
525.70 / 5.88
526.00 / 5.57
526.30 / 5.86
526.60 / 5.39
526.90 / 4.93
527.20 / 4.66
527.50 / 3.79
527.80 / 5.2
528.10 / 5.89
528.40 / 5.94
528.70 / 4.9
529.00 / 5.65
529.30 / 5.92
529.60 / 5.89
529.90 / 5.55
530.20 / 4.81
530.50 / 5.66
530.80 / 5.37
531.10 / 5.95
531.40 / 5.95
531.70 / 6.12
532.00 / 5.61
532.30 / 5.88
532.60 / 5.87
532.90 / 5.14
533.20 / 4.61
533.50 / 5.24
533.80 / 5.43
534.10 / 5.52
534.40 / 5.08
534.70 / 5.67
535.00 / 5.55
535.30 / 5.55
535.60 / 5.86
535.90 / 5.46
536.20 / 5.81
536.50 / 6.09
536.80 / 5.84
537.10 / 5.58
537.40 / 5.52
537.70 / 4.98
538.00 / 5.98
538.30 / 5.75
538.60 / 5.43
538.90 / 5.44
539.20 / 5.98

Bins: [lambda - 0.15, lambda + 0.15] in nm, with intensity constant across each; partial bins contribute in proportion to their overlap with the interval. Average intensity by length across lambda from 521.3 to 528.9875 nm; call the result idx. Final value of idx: 5.36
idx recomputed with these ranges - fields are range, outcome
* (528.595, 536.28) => 5.54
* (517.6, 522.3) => 4.47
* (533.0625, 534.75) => 5.24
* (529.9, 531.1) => 5.4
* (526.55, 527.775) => 4.69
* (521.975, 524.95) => 5.46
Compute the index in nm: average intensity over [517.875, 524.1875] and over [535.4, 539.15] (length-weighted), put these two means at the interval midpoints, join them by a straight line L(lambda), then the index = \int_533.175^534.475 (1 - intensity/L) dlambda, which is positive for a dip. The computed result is 0.06 nm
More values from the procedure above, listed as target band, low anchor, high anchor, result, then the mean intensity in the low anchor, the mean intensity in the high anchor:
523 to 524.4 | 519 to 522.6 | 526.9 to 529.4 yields -0.12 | 4.95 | 5.21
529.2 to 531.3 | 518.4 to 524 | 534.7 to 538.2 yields -0.10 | 4.85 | 5.66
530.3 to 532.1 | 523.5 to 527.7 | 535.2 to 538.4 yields -0.08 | 5.37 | 5.68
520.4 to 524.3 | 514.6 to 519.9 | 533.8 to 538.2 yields -0.47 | 4.29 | 5.6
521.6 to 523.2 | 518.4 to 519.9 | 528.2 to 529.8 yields -0.29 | 4.04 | 5.66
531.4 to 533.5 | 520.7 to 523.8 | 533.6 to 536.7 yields -0.02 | 5.08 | 5.6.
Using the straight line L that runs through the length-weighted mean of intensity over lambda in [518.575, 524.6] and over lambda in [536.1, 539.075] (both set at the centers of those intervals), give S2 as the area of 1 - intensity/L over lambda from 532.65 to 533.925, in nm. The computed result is 0.071 nm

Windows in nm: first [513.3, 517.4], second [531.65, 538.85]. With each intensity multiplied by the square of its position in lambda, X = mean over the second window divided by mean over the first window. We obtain 1.3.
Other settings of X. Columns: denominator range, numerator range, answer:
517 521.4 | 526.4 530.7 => 1.32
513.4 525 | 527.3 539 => 1.22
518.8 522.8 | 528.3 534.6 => 1.18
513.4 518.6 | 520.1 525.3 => 1.21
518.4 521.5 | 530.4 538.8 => 1.33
